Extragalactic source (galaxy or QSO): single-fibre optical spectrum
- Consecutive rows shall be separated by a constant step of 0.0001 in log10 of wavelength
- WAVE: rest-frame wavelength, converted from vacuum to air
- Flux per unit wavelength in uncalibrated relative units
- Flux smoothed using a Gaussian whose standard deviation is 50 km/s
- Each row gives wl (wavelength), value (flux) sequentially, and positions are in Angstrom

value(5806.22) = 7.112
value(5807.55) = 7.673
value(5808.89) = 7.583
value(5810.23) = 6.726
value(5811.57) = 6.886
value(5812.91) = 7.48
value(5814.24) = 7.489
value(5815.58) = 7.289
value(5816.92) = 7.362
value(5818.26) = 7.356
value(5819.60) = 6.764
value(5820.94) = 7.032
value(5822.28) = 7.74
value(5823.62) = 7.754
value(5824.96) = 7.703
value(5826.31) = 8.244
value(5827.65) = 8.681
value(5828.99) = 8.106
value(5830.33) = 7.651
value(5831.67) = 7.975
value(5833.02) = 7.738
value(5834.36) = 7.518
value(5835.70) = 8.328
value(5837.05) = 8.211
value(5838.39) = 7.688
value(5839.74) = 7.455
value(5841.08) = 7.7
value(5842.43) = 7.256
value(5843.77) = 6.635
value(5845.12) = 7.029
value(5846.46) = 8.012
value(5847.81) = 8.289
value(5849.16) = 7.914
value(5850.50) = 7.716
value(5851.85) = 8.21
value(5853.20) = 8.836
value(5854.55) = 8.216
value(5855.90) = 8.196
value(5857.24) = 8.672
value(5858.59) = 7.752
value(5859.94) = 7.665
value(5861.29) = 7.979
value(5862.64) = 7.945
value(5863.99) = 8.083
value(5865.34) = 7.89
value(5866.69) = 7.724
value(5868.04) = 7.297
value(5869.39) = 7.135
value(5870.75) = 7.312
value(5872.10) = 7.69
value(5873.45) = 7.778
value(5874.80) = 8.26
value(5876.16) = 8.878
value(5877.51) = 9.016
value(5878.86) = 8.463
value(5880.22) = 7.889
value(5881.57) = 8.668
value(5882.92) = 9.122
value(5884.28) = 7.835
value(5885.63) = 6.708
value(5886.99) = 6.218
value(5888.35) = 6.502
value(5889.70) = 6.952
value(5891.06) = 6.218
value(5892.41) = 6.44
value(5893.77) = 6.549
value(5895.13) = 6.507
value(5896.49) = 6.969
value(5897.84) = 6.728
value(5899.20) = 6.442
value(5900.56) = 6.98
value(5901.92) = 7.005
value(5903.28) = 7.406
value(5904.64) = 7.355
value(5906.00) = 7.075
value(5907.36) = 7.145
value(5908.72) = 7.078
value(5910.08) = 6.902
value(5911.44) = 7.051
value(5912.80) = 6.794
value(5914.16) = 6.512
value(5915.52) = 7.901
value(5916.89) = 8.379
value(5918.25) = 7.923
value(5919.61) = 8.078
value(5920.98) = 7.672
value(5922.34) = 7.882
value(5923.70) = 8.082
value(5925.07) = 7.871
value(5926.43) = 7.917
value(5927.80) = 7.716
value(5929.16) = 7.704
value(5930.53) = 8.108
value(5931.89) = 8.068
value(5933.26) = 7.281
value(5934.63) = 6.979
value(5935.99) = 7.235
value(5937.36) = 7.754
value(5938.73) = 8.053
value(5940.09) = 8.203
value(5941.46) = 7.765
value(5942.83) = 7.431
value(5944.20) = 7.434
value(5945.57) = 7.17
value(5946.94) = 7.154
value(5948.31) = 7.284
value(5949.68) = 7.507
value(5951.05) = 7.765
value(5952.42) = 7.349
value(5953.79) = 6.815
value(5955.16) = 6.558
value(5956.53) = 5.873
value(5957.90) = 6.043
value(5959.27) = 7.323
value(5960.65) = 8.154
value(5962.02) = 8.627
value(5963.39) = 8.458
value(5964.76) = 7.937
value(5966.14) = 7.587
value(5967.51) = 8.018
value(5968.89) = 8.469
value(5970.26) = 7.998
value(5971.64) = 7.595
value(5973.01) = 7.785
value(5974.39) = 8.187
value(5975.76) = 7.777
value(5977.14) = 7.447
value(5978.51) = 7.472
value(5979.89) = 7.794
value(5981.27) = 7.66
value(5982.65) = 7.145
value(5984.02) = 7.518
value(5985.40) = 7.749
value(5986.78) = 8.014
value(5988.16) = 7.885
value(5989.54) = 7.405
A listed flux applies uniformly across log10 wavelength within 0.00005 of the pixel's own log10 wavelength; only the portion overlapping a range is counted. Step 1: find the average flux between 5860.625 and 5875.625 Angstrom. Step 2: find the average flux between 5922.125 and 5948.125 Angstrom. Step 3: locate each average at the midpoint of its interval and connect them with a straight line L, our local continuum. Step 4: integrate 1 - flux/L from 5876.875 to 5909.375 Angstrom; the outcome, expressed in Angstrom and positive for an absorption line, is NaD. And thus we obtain 2.09 Angstrom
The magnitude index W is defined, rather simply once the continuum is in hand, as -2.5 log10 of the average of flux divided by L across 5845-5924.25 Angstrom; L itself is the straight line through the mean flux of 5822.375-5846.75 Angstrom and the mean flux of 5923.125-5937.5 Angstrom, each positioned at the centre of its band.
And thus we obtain 0.021 mag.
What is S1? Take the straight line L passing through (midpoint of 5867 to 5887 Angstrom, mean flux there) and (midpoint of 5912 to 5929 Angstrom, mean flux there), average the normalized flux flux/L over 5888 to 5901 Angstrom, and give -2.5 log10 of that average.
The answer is 0.18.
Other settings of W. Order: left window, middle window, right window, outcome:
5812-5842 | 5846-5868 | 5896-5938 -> -0.062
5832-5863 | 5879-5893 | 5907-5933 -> 0.062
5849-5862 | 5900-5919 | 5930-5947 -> 0.076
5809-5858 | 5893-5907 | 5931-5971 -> 0.106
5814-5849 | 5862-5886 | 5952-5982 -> -0.051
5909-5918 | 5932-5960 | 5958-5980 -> 0.052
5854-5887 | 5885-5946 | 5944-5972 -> 0.061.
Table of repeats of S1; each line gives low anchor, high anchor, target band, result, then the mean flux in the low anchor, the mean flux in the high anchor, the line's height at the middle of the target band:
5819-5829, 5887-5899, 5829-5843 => -0.03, 7.74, 6.58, 7.53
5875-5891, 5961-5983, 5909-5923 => 0.05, 7.79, 7.89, 7.82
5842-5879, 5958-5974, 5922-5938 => 0.03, 7.92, 7.93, 7.92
